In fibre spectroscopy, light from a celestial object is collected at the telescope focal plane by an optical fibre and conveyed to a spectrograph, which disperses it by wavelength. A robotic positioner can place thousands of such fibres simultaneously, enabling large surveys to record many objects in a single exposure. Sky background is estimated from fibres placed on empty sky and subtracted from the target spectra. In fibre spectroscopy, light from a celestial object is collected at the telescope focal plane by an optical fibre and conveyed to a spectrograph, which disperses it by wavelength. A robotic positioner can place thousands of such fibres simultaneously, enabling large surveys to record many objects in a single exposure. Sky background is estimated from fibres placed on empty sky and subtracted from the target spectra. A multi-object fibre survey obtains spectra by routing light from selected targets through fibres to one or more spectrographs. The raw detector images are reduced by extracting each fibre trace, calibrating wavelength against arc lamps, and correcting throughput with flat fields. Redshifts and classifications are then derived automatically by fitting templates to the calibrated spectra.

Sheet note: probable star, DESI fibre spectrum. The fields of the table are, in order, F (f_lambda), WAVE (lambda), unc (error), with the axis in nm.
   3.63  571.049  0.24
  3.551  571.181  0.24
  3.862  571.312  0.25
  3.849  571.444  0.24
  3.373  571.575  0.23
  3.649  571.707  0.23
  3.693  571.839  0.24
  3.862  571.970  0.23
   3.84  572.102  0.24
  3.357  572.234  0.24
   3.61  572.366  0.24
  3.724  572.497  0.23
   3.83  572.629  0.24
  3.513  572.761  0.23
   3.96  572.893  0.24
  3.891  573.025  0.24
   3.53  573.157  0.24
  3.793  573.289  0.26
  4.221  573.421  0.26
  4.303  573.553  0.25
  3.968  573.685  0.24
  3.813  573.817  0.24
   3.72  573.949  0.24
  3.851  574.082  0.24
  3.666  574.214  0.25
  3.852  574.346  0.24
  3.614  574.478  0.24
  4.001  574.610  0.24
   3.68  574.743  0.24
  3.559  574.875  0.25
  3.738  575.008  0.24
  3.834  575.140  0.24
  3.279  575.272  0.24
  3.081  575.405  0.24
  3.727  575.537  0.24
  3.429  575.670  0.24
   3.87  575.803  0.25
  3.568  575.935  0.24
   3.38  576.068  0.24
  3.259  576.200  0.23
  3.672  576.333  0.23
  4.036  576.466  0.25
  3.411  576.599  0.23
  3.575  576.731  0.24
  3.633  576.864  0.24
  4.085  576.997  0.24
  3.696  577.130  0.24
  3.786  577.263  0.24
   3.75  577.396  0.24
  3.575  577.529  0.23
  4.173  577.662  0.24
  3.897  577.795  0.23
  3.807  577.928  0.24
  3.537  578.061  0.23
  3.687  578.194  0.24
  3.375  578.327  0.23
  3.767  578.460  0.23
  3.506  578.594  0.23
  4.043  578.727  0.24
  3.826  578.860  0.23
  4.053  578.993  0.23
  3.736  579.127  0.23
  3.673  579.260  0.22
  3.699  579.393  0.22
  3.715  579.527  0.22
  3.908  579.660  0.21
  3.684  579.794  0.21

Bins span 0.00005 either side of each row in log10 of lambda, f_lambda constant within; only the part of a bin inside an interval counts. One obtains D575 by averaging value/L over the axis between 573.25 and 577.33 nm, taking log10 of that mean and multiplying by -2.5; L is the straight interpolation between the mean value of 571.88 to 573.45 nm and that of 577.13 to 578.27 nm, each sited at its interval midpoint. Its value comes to 0.01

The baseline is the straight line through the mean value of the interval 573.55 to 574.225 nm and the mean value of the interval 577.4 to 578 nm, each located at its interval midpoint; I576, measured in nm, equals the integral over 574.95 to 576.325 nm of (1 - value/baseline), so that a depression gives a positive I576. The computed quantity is 0.120 nm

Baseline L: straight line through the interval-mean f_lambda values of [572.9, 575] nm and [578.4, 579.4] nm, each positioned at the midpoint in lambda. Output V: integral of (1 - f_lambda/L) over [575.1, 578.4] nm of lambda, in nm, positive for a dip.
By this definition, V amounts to 0.14 nm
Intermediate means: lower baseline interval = 3.83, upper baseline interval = 3.79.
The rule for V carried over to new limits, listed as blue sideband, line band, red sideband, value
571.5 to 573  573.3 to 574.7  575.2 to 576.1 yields -0.12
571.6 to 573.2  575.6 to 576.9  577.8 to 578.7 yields 0.03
